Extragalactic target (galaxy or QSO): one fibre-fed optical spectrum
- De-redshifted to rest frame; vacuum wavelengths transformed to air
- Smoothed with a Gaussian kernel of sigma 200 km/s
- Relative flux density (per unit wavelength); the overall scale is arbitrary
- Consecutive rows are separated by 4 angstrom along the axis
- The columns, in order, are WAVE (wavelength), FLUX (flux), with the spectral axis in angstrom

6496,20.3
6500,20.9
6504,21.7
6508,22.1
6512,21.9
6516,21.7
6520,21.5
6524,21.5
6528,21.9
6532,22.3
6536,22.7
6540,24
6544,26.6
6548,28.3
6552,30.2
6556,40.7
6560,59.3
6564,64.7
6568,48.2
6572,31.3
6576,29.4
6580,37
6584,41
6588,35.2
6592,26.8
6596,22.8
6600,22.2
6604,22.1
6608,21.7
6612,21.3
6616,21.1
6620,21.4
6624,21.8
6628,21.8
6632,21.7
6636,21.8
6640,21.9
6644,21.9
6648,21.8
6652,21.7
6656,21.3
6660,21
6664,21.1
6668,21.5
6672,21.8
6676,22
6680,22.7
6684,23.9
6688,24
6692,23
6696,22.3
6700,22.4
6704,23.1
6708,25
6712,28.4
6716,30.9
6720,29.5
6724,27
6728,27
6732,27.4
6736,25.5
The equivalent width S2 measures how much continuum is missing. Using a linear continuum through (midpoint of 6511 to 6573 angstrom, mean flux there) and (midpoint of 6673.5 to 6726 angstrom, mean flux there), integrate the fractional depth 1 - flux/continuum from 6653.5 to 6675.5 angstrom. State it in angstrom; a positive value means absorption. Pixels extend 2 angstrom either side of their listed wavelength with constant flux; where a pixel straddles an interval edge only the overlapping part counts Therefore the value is 4.21 angstrom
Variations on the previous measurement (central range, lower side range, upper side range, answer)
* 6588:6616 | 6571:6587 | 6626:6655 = 6.1 angstrom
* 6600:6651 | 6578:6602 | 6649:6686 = 9.4 angstrom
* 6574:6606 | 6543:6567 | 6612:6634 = 2.4 angstrom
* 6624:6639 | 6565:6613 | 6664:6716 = 3.2 angstrom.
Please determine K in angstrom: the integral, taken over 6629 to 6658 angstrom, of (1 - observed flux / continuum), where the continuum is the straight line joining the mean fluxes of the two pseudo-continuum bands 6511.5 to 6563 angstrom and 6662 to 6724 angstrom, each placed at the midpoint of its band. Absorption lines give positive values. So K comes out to 4.4 angstrom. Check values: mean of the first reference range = 28.8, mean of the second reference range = 24.2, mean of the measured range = 21.7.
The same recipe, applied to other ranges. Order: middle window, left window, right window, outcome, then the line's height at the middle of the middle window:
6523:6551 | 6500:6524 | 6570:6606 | 0.2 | 24.3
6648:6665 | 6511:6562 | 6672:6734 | 3.0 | 25.9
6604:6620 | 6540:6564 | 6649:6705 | 4.8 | 30.6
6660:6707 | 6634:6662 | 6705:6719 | 4.7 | 25.1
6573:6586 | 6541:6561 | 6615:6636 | -2.4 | 30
